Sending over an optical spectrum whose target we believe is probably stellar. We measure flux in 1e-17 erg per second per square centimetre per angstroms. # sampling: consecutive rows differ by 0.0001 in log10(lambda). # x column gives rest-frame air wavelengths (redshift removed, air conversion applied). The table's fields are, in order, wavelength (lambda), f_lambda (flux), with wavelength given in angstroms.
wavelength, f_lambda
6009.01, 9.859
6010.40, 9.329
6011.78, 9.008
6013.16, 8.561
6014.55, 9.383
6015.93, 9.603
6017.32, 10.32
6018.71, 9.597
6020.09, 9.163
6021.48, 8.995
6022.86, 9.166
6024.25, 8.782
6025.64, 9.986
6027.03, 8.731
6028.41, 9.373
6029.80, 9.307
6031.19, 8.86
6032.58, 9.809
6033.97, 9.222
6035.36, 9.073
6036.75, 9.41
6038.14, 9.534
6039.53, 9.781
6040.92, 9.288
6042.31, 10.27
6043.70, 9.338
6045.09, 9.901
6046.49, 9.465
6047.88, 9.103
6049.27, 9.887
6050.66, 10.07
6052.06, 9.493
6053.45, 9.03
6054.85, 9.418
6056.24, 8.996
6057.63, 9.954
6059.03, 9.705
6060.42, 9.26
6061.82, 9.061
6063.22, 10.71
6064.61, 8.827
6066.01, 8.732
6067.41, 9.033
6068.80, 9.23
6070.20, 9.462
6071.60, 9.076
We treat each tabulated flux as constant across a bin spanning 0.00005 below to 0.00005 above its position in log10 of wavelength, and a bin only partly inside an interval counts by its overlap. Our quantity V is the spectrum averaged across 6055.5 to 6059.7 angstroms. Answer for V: 9.56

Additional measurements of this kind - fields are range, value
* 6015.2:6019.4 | 9.83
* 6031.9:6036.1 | 9.36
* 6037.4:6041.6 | 9.54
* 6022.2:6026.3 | 9.29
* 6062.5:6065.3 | 9.77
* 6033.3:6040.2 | 9.4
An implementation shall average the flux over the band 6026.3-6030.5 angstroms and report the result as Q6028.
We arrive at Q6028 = 9.15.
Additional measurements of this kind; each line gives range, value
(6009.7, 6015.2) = 9.06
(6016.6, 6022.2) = 9.52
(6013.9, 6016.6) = 9.51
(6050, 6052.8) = 9.75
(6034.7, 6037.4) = 9.24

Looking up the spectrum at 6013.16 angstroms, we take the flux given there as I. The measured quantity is 8.561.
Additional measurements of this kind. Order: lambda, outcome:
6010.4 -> 9.329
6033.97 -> 9.222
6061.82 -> 9.061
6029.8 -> 9.307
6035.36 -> 9.073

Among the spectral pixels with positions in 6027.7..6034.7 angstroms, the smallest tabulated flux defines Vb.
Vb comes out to 8.86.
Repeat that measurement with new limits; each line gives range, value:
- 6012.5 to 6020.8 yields 8.561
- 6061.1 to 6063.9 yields 9.061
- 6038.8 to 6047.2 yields 9.288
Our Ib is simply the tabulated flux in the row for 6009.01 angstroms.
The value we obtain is 9.859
